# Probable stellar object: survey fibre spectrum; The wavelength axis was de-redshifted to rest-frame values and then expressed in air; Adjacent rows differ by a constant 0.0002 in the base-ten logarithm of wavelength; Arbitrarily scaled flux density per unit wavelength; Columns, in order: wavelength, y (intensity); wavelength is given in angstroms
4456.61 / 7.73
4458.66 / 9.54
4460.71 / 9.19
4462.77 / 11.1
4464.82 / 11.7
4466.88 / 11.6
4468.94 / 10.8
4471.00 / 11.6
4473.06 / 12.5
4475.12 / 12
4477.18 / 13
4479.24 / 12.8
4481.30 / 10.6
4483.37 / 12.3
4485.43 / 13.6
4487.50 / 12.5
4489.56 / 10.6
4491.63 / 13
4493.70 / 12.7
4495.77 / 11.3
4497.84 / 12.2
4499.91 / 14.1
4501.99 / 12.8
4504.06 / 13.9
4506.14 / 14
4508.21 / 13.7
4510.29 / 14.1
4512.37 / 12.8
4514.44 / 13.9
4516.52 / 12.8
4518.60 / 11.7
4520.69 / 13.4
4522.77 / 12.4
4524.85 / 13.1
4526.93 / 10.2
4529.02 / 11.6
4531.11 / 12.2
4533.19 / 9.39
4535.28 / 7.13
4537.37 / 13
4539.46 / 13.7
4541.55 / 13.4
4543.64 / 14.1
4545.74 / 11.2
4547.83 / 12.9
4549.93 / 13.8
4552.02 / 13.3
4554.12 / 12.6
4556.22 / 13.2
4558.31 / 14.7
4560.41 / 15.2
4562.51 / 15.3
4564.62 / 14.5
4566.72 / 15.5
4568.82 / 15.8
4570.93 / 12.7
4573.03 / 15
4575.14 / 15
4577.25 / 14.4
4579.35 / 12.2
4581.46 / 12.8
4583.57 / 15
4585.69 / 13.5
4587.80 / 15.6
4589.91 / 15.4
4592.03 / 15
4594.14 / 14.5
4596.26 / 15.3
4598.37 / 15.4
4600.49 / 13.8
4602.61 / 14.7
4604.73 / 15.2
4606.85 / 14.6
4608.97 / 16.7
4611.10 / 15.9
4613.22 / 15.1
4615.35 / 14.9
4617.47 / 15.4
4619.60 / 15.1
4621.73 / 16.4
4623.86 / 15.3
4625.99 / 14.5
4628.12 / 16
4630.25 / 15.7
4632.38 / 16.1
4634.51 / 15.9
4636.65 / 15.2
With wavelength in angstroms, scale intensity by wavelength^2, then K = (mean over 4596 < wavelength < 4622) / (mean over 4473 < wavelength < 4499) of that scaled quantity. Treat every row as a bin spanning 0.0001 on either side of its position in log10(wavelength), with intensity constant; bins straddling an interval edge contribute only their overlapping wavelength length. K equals 1.3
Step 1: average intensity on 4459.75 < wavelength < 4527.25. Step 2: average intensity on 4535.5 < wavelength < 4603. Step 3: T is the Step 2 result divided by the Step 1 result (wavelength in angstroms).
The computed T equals 1.1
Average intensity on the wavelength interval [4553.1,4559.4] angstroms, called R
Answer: 13.5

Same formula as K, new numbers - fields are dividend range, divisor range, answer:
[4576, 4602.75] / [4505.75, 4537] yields 1.23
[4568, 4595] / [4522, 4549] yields 1.23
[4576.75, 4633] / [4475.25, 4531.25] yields 1.24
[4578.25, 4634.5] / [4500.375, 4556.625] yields 1.23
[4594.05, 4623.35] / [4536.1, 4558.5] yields 1.19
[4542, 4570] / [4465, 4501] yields 1.19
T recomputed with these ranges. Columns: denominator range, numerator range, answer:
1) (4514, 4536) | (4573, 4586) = 1.20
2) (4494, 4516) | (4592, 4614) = 1.14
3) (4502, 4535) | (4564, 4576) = 1.18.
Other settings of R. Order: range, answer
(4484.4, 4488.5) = 13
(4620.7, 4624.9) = 15.8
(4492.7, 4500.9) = 12.6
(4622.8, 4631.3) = 15.4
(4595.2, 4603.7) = 14.8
